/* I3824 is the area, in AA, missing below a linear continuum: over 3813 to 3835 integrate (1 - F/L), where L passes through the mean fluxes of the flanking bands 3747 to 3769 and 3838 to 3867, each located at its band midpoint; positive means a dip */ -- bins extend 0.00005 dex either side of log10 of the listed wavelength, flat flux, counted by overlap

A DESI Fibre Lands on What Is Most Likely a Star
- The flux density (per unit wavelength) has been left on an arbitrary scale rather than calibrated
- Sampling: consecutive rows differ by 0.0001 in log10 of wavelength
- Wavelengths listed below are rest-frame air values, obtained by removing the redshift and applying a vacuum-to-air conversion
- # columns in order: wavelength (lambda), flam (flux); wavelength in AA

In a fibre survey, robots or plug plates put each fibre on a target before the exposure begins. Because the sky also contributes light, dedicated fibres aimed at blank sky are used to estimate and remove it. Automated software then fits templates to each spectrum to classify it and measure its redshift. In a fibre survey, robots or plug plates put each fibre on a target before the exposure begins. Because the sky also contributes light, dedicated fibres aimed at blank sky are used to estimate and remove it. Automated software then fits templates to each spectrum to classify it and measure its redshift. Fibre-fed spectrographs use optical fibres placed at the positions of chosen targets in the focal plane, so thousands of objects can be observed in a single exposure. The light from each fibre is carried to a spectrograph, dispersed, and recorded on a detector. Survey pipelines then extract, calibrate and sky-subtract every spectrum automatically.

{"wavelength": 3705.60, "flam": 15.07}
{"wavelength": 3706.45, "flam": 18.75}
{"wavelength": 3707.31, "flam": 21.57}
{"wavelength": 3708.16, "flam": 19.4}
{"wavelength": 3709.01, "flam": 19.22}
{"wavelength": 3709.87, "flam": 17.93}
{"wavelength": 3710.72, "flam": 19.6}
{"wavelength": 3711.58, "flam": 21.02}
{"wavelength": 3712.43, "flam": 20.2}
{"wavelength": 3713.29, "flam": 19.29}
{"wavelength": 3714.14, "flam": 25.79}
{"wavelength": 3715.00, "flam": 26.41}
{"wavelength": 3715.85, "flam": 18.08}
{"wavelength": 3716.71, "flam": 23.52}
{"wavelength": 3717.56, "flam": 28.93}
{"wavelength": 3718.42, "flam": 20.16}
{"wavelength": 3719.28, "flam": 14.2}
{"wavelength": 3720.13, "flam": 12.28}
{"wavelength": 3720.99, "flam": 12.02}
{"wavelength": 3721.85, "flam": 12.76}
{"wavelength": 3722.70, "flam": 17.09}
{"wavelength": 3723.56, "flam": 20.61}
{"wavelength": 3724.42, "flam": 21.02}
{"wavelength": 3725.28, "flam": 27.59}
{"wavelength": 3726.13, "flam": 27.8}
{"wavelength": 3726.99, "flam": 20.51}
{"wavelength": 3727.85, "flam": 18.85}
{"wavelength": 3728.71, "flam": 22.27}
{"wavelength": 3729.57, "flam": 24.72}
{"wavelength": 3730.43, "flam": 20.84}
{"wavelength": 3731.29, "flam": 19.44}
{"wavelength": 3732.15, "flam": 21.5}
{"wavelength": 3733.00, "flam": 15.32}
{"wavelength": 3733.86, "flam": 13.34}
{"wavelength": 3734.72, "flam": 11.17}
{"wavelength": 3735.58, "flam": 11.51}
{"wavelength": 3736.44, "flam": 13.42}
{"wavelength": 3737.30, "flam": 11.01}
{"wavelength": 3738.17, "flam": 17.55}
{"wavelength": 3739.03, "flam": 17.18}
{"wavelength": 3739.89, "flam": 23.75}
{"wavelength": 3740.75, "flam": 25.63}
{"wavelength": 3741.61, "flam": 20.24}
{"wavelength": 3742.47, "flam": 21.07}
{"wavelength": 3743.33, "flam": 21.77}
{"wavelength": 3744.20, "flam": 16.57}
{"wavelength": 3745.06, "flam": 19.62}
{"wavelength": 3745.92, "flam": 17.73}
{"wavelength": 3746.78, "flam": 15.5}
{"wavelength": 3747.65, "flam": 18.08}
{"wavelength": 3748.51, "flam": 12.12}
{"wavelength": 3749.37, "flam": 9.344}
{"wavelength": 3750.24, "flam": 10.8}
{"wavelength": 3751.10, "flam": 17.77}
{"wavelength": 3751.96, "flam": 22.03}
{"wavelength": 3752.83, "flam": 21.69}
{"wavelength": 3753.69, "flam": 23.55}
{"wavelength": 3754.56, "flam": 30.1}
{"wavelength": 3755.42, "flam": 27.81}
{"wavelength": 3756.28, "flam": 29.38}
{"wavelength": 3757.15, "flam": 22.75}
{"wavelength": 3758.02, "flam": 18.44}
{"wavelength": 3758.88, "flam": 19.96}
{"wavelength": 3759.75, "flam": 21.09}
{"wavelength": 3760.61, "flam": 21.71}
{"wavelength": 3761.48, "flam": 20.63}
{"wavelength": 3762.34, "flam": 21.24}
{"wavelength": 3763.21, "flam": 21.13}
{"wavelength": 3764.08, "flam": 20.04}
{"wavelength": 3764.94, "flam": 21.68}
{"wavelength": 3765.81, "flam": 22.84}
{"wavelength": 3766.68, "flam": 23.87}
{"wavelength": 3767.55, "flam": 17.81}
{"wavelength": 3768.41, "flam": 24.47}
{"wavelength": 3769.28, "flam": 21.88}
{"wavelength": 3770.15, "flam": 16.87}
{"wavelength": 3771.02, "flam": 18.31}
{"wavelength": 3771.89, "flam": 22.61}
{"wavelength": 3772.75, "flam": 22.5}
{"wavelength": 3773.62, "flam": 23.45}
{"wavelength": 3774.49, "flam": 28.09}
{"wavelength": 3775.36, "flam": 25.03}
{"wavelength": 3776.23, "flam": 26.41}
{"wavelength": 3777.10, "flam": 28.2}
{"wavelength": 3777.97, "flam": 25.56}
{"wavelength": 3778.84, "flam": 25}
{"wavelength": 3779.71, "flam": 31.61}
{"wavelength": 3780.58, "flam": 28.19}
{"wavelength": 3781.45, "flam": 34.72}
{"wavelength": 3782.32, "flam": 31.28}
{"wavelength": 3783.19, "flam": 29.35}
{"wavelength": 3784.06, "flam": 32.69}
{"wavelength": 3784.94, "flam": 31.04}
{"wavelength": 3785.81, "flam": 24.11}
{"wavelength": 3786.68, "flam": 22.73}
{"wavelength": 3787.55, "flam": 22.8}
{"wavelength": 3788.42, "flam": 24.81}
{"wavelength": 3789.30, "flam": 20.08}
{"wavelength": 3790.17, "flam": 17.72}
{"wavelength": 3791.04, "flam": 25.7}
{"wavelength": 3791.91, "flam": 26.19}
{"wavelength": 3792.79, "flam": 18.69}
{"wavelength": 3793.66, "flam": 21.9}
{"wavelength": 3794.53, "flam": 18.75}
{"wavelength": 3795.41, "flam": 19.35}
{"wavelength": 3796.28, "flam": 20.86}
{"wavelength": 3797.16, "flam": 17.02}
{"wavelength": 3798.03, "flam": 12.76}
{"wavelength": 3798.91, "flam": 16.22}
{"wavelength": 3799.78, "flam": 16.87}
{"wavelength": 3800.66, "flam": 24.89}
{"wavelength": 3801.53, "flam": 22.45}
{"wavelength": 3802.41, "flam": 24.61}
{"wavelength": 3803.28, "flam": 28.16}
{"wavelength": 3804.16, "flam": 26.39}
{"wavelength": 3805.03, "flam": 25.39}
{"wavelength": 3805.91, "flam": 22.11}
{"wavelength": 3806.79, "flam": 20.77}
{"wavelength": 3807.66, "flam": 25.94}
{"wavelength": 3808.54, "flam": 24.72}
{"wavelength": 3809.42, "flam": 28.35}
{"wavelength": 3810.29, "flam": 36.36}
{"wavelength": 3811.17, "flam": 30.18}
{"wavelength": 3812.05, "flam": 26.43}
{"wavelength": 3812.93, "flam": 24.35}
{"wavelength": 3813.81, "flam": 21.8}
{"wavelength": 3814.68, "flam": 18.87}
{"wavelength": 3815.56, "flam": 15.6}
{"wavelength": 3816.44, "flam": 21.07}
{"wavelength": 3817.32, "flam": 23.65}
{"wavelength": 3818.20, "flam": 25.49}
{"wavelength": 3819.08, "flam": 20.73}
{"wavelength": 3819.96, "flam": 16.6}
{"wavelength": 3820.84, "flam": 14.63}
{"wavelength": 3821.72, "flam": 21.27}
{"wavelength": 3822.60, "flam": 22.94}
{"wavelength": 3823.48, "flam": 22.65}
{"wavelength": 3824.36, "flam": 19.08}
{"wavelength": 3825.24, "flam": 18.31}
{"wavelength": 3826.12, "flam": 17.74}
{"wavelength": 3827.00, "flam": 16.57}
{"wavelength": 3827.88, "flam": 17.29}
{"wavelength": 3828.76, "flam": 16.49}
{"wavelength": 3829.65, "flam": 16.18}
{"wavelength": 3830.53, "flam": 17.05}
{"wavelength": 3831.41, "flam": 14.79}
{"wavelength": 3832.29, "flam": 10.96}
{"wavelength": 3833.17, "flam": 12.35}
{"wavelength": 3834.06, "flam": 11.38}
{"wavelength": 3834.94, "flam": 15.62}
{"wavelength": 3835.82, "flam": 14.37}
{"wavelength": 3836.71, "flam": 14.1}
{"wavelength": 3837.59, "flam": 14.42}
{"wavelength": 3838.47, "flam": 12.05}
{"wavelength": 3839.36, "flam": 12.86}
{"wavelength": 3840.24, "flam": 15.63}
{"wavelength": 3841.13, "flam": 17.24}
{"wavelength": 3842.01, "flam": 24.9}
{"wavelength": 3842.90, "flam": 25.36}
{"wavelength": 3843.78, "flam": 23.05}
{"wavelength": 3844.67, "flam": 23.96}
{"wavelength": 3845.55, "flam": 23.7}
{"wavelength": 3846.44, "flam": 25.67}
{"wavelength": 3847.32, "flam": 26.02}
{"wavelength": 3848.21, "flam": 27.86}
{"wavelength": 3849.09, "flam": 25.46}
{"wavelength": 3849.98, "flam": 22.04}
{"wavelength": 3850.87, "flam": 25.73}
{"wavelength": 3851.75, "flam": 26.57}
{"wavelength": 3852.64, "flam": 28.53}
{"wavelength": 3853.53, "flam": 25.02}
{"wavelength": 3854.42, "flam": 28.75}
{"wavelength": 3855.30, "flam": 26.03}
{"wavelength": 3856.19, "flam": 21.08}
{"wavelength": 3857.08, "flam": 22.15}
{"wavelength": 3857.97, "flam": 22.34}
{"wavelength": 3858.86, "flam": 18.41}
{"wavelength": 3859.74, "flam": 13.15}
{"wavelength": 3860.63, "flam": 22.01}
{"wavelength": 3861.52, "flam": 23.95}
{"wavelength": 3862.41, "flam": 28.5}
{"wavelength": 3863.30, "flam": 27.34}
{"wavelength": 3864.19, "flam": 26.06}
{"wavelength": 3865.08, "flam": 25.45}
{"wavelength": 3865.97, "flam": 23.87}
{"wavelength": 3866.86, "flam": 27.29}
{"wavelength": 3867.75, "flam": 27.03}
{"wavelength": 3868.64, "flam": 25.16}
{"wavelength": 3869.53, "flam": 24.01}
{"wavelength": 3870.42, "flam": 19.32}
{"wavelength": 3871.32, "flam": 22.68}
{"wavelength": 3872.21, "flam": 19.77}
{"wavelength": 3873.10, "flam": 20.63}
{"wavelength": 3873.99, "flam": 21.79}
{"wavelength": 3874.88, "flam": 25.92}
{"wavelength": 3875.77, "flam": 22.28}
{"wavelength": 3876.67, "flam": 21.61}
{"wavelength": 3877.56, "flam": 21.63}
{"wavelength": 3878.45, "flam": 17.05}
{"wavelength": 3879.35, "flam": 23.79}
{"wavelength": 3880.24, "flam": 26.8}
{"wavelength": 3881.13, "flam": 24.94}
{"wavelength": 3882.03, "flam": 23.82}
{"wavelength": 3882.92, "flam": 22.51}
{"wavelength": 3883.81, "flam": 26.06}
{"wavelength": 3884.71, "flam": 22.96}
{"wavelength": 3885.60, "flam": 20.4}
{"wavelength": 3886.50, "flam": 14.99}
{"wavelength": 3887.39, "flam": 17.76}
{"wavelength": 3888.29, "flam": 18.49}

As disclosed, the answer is 4.3 AA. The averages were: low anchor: 20.8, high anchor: 23.2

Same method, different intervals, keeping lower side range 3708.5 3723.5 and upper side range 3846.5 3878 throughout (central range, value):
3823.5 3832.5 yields 2.3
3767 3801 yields -3.3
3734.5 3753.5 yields 2.8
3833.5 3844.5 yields 3.0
